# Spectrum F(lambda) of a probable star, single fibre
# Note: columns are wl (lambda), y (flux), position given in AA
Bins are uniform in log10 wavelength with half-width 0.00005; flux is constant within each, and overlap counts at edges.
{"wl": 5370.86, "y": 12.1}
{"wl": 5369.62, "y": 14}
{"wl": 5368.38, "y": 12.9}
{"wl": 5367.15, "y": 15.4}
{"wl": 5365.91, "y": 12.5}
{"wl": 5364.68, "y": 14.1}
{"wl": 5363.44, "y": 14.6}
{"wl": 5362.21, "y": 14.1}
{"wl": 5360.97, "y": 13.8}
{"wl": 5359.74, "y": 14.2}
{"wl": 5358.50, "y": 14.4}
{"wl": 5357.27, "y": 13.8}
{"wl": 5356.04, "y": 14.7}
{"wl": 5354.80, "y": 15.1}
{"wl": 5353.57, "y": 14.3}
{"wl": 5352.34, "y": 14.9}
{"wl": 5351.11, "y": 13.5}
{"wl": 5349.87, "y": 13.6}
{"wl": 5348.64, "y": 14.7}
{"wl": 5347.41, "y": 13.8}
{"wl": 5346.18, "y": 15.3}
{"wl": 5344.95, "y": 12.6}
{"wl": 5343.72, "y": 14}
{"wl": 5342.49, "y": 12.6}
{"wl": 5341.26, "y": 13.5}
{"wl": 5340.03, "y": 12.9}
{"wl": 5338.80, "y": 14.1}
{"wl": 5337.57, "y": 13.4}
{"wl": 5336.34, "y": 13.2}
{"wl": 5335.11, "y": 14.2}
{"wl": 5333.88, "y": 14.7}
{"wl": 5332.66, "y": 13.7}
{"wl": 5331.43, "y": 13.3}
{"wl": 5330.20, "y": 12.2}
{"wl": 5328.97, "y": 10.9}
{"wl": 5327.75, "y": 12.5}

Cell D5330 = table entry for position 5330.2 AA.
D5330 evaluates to 12.2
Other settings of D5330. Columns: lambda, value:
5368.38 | 12.9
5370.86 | 12.1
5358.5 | 14.4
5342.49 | 12.6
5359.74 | 14.2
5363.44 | 14.6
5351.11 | 13.5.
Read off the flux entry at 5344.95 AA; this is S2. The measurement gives 12.6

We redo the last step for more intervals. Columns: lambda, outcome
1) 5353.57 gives 14.3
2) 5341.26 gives 13.5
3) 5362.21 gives 14.1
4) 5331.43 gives 13.3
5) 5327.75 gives 12.5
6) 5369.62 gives 14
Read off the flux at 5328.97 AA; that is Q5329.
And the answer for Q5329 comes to 10.9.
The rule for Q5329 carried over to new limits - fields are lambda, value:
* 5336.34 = 13.2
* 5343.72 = 14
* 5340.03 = 12.9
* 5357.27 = 13.8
